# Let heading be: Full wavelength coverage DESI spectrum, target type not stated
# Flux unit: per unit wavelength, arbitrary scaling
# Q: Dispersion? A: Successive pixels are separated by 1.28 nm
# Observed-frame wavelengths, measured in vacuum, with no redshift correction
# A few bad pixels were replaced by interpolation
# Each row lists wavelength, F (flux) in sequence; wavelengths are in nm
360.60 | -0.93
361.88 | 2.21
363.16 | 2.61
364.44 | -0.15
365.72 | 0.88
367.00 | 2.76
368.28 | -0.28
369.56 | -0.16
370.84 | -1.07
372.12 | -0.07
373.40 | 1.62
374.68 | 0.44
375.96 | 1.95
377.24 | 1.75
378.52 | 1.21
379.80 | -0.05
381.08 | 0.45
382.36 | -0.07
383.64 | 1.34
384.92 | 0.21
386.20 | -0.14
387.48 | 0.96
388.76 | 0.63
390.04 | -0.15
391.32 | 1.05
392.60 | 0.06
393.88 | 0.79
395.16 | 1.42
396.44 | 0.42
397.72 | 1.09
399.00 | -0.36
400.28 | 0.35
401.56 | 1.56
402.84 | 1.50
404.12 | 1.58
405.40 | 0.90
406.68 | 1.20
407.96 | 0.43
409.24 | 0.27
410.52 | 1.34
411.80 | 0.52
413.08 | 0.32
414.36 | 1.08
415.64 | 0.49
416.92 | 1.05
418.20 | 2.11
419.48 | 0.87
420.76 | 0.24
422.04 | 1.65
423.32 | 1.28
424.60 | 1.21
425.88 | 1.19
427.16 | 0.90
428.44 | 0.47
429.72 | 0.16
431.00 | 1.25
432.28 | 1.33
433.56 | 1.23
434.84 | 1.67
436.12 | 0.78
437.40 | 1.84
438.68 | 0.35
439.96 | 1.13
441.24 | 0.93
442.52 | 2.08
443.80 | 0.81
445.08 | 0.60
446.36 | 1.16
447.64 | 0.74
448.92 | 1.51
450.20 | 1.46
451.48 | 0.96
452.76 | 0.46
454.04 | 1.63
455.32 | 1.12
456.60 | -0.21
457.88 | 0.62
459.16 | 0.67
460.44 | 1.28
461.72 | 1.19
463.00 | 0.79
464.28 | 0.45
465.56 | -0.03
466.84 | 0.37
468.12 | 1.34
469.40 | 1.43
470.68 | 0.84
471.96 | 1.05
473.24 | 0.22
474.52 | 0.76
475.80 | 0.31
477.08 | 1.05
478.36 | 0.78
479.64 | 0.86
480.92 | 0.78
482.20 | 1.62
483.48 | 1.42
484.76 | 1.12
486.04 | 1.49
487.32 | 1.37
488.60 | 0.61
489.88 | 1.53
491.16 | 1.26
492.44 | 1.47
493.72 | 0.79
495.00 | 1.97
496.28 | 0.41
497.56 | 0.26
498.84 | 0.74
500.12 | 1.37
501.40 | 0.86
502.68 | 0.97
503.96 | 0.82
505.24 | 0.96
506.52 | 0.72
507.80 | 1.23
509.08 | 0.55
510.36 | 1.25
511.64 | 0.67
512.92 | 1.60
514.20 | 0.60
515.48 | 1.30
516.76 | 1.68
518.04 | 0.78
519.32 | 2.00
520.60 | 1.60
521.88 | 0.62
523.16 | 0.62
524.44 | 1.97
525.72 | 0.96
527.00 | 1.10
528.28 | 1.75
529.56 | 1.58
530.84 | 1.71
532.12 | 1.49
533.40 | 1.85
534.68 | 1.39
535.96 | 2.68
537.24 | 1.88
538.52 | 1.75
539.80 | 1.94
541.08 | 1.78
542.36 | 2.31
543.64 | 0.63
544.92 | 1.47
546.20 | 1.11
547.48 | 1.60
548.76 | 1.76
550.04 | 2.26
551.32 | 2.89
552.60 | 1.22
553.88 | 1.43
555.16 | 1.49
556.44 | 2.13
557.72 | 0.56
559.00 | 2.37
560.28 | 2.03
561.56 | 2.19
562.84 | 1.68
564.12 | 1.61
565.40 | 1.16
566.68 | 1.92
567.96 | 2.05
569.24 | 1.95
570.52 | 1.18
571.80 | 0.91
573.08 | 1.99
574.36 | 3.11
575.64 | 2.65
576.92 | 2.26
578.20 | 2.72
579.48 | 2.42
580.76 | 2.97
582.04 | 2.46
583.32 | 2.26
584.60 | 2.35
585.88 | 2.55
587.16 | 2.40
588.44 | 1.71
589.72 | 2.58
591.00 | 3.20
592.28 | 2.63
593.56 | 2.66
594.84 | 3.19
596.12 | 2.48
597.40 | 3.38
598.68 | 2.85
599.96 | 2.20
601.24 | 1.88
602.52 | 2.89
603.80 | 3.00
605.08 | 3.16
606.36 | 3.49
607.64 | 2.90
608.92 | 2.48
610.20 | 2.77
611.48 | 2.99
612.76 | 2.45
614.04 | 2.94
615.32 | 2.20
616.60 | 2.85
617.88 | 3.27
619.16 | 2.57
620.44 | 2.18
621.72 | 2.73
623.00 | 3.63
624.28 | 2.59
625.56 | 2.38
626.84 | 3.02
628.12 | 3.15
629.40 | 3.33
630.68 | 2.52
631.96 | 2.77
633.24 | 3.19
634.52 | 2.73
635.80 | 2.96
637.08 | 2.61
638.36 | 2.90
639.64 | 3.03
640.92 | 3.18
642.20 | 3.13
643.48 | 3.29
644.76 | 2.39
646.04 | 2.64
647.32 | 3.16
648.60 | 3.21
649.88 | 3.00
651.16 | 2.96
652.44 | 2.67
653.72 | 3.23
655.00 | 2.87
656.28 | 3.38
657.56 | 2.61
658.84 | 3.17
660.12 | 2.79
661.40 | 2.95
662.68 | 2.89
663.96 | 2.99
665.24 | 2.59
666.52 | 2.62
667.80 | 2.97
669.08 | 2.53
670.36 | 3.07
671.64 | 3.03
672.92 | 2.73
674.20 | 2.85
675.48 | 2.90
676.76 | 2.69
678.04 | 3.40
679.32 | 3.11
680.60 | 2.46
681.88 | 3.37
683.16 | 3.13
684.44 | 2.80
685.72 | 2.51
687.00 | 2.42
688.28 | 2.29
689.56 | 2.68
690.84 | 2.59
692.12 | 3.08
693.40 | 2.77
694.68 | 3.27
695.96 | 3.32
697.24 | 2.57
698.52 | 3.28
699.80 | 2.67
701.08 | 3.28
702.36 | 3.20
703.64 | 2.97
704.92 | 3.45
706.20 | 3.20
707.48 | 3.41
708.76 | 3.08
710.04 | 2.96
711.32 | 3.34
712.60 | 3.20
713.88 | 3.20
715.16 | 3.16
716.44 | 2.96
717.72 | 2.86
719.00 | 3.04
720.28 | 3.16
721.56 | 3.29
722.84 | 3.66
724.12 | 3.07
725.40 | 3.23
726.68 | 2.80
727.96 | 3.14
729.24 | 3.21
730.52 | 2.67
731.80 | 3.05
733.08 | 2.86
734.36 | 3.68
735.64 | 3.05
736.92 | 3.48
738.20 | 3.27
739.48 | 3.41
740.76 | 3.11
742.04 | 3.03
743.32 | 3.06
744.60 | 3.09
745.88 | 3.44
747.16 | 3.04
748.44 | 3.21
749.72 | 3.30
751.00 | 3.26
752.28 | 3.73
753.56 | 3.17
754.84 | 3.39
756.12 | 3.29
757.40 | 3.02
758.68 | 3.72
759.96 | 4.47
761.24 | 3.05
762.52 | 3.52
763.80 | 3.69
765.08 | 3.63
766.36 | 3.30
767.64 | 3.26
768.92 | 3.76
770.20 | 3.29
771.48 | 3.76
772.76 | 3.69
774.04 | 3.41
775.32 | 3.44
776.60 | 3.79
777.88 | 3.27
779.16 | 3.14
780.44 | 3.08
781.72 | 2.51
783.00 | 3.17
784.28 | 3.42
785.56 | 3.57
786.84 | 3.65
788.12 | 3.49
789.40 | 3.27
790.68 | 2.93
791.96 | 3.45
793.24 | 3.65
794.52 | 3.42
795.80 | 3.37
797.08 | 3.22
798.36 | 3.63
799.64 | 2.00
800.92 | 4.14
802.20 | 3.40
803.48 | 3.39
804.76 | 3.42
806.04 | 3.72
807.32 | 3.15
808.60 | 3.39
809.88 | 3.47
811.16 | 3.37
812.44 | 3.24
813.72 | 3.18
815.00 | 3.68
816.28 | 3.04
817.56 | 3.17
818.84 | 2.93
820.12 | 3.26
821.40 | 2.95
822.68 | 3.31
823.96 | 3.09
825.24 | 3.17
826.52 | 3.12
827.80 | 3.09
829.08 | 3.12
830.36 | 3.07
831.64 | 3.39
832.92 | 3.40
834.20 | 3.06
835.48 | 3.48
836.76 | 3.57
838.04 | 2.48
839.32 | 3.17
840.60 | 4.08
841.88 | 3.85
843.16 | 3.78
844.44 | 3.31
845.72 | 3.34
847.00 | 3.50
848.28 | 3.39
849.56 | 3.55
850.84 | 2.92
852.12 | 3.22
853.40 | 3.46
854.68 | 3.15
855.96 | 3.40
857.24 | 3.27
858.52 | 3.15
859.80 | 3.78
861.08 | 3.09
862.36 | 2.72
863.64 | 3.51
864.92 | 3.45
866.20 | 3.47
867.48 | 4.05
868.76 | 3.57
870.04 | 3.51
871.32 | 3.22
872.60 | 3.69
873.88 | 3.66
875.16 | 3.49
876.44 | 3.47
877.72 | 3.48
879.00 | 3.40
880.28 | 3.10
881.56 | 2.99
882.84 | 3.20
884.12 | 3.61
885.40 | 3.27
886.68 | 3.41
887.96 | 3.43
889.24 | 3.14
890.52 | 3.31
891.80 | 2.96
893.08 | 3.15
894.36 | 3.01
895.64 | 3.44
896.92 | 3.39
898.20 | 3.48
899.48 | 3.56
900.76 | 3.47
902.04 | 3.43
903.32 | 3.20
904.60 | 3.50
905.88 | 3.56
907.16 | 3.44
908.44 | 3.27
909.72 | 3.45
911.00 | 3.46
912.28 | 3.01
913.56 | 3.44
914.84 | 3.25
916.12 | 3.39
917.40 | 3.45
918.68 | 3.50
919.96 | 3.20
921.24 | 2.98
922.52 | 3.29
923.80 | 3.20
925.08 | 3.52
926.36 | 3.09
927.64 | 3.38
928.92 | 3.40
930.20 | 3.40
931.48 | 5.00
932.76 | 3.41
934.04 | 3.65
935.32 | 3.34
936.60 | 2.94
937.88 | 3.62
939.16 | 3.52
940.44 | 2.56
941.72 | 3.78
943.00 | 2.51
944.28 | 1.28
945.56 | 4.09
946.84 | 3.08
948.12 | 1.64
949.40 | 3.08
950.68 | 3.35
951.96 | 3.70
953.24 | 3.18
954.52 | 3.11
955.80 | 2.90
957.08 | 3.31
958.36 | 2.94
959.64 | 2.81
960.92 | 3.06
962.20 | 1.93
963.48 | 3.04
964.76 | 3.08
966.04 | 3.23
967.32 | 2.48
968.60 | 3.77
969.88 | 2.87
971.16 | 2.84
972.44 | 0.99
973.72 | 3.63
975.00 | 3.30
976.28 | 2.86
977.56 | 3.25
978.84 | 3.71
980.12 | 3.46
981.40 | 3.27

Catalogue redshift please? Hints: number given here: 0.327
